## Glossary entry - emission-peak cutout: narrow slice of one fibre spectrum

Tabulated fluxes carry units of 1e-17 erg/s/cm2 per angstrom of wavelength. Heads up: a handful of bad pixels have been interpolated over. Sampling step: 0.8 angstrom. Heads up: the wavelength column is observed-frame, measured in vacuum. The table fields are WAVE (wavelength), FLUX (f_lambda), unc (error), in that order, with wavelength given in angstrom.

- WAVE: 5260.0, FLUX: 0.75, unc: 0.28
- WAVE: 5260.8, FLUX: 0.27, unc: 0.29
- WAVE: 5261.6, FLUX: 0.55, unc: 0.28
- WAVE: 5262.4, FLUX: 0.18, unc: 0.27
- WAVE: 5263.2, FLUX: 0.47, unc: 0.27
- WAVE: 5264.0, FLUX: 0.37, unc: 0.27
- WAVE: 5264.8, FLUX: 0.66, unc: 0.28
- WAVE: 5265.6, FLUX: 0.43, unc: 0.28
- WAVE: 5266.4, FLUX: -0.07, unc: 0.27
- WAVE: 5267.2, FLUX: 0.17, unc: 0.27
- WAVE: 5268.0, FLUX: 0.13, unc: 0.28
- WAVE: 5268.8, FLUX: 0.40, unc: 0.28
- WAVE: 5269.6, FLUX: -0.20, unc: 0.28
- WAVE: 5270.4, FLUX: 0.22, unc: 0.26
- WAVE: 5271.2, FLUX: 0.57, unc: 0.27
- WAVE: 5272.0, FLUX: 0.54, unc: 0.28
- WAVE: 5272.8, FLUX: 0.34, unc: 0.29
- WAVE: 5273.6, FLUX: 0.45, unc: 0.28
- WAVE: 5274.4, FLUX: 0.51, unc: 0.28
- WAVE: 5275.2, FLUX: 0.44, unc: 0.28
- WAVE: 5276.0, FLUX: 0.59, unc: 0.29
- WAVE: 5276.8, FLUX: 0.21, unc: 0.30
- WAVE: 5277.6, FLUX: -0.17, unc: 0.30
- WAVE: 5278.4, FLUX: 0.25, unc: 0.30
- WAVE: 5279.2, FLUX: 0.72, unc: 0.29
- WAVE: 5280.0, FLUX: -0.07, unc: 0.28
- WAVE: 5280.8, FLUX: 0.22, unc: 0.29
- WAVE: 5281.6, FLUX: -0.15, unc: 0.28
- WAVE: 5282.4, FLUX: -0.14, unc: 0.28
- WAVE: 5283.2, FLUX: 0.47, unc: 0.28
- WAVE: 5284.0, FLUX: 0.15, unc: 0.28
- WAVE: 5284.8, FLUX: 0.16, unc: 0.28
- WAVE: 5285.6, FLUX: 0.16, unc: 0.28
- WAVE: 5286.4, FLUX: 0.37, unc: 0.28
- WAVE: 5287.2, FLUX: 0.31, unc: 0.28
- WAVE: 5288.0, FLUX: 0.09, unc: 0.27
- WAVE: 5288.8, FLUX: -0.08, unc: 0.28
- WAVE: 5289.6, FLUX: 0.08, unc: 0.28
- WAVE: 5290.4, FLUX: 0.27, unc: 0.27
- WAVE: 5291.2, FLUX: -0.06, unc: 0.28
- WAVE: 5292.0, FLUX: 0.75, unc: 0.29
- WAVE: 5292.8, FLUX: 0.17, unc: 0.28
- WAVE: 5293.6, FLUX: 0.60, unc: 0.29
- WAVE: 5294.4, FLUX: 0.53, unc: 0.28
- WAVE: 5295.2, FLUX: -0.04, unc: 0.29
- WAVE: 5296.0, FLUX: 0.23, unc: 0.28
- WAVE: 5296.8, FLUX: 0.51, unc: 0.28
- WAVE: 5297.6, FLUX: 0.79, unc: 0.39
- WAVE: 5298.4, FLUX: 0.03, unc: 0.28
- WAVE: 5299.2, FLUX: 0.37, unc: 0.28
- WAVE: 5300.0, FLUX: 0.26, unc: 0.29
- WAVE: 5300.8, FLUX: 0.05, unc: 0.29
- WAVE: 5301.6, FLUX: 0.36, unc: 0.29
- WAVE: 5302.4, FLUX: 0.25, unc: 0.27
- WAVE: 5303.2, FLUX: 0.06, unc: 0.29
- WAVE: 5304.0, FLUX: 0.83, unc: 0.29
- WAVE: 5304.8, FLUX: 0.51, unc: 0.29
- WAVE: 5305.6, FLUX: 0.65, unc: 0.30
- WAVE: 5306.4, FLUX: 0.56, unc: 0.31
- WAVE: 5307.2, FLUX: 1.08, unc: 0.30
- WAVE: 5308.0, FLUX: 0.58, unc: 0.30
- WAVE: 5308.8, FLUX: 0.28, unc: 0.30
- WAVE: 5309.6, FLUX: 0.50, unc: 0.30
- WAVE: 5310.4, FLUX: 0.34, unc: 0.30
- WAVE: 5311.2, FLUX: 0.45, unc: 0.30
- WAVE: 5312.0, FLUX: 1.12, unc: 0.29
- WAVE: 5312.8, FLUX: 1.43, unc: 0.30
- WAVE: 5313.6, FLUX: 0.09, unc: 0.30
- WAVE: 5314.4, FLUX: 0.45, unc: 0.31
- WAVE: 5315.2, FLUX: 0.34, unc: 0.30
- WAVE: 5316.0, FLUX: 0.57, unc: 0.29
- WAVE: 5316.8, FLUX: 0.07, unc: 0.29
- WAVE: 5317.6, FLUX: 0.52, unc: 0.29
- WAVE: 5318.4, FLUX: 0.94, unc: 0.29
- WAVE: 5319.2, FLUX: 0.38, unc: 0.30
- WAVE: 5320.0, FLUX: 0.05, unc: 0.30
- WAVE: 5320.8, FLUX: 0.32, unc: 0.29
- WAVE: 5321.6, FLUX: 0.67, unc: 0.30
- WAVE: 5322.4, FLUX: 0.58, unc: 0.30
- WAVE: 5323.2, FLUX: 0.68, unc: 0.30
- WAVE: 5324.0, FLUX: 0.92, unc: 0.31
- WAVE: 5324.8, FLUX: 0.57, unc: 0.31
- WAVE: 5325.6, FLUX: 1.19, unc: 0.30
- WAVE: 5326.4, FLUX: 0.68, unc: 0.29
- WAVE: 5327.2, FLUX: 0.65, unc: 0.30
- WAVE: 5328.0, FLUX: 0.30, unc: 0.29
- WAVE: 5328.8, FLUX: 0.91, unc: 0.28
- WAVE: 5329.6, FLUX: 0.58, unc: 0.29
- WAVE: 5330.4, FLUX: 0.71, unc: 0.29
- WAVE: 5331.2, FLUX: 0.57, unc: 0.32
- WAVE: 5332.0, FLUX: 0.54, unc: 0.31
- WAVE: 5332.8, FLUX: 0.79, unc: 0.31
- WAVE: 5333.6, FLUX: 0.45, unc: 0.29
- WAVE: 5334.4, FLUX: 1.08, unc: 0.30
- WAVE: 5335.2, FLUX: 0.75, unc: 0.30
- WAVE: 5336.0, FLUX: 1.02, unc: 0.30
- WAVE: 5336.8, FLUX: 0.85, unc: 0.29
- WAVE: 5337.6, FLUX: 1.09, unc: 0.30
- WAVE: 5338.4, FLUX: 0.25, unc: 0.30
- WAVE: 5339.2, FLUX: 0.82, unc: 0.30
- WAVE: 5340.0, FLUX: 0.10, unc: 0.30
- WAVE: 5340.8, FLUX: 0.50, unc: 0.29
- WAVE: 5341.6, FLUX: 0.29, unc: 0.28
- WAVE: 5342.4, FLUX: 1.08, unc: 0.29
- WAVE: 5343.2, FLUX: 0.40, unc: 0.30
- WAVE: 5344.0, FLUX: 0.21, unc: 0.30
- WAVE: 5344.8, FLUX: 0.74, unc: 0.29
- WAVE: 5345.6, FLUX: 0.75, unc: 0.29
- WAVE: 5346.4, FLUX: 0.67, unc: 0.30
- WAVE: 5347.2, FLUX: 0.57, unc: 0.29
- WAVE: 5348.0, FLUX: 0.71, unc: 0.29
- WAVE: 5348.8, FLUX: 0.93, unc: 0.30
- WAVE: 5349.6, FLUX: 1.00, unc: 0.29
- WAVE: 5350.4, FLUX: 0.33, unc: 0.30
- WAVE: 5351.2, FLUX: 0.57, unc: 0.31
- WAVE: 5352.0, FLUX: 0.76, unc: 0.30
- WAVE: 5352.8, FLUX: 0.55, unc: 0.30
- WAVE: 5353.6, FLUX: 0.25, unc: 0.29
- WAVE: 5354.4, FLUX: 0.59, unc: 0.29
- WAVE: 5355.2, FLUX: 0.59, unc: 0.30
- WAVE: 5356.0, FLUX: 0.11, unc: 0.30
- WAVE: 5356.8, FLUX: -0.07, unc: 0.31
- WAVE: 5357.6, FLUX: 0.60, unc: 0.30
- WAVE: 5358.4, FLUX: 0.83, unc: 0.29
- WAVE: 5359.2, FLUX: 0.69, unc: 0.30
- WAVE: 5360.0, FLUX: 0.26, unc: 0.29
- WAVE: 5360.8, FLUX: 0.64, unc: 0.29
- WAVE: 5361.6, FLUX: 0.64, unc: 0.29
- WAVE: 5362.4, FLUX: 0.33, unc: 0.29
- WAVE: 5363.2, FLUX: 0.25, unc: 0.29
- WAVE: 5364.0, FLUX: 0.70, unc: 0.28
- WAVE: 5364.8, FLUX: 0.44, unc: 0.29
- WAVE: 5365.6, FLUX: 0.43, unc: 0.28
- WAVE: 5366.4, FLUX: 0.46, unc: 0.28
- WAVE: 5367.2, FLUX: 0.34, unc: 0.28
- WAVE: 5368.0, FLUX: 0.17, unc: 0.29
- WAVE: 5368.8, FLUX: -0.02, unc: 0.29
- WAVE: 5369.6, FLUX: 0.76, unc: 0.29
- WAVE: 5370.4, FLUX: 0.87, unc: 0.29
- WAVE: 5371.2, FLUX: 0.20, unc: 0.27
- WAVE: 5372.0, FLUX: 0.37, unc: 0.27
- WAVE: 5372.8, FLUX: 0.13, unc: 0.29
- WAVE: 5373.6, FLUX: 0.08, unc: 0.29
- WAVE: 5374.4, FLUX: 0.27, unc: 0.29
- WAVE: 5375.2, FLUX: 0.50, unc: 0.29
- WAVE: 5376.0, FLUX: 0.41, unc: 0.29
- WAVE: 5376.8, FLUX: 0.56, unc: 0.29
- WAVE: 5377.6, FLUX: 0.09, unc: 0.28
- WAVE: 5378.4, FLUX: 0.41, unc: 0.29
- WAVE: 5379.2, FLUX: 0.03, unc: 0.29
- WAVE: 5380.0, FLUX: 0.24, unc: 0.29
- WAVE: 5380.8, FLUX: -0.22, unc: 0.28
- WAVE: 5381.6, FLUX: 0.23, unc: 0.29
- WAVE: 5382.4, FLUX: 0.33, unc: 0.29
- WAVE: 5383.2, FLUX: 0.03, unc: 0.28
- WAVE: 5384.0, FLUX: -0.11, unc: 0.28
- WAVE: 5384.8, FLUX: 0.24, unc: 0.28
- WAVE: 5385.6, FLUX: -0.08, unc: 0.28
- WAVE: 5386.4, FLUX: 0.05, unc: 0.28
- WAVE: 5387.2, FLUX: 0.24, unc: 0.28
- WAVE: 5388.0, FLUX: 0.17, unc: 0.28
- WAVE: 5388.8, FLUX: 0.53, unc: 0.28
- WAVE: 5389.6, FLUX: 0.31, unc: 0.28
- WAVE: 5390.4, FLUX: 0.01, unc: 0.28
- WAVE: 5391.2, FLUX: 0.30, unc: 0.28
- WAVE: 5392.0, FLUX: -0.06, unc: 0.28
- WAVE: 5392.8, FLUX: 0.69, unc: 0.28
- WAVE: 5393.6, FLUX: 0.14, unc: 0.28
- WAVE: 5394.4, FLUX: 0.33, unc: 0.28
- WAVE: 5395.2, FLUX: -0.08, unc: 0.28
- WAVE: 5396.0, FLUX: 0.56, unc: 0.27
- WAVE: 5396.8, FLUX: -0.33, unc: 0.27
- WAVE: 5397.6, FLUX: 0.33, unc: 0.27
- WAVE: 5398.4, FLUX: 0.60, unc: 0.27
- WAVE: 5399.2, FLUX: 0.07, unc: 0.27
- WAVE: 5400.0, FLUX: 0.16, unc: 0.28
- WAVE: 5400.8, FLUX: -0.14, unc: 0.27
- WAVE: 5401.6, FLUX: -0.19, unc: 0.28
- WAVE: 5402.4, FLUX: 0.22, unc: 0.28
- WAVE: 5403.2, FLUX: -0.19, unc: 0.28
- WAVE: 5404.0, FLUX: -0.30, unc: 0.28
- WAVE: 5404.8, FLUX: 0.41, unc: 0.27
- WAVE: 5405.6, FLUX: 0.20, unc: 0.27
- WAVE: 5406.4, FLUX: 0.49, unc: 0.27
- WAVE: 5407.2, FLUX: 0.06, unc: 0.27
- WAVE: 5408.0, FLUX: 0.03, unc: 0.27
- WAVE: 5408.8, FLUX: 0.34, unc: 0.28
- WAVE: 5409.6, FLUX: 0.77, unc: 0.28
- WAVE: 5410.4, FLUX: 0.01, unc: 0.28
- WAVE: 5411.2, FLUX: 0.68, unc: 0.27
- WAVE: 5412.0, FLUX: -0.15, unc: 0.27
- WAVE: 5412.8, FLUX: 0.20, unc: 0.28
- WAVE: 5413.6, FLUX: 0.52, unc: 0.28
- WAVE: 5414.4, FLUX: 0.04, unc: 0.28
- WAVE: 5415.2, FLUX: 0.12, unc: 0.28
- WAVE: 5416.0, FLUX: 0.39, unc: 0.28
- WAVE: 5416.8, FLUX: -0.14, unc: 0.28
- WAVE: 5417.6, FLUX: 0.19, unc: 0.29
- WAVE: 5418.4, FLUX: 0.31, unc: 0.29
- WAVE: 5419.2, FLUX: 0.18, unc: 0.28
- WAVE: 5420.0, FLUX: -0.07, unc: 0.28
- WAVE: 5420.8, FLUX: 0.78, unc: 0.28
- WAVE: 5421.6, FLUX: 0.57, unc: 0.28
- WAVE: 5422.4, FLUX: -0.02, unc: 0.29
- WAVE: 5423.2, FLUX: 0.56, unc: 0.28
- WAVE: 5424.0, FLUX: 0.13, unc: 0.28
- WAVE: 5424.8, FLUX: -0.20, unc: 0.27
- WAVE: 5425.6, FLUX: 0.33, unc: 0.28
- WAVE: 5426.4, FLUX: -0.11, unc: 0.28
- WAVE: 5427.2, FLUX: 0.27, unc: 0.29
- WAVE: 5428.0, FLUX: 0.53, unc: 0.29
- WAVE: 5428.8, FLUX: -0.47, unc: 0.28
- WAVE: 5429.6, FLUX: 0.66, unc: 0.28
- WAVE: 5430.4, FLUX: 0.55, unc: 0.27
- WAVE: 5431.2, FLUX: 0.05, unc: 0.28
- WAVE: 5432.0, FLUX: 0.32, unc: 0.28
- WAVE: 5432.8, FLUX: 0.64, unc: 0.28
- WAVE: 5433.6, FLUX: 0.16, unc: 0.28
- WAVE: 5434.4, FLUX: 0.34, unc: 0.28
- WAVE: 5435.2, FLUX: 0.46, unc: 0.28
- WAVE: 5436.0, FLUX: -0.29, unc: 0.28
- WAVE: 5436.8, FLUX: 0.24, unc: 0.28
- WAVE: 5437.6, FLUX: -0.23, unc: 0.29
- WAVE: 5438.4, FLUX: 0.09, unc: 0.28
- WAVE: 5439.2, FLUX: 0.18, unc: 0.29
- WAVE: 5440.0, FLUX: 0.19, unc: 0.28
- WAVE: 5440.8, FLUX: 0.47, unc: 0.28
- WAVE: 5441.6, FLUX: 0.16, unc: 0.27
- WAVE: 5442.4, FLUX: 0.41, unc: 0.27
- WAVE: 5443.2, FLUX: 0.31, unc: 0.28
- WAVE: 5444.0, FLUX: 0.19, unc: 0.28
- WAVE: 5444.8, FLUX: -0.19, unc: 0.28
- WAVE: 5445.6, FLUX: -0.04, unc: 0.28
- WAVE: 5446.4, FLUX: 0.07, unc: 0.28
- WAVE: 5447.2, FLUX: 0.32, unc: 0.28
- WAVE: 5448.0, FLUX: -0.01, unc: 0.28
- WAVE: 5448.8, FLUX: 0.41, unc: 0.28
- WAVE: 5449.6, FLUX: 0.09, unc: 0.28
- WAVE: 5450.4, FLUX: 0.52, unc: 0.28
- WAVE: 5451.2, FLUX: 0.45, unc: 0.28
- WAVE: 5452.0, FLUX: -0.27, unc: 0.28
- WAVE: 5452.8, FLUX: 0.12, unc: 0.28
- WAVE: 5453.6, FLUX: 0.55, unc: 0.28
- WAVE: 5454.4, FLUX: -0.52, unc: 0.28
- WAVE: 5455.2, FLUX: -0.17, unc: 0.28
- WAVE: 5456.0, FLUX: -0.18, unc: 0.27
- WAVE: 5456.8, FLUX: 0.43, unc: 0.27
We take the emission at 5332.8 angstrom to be C IV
